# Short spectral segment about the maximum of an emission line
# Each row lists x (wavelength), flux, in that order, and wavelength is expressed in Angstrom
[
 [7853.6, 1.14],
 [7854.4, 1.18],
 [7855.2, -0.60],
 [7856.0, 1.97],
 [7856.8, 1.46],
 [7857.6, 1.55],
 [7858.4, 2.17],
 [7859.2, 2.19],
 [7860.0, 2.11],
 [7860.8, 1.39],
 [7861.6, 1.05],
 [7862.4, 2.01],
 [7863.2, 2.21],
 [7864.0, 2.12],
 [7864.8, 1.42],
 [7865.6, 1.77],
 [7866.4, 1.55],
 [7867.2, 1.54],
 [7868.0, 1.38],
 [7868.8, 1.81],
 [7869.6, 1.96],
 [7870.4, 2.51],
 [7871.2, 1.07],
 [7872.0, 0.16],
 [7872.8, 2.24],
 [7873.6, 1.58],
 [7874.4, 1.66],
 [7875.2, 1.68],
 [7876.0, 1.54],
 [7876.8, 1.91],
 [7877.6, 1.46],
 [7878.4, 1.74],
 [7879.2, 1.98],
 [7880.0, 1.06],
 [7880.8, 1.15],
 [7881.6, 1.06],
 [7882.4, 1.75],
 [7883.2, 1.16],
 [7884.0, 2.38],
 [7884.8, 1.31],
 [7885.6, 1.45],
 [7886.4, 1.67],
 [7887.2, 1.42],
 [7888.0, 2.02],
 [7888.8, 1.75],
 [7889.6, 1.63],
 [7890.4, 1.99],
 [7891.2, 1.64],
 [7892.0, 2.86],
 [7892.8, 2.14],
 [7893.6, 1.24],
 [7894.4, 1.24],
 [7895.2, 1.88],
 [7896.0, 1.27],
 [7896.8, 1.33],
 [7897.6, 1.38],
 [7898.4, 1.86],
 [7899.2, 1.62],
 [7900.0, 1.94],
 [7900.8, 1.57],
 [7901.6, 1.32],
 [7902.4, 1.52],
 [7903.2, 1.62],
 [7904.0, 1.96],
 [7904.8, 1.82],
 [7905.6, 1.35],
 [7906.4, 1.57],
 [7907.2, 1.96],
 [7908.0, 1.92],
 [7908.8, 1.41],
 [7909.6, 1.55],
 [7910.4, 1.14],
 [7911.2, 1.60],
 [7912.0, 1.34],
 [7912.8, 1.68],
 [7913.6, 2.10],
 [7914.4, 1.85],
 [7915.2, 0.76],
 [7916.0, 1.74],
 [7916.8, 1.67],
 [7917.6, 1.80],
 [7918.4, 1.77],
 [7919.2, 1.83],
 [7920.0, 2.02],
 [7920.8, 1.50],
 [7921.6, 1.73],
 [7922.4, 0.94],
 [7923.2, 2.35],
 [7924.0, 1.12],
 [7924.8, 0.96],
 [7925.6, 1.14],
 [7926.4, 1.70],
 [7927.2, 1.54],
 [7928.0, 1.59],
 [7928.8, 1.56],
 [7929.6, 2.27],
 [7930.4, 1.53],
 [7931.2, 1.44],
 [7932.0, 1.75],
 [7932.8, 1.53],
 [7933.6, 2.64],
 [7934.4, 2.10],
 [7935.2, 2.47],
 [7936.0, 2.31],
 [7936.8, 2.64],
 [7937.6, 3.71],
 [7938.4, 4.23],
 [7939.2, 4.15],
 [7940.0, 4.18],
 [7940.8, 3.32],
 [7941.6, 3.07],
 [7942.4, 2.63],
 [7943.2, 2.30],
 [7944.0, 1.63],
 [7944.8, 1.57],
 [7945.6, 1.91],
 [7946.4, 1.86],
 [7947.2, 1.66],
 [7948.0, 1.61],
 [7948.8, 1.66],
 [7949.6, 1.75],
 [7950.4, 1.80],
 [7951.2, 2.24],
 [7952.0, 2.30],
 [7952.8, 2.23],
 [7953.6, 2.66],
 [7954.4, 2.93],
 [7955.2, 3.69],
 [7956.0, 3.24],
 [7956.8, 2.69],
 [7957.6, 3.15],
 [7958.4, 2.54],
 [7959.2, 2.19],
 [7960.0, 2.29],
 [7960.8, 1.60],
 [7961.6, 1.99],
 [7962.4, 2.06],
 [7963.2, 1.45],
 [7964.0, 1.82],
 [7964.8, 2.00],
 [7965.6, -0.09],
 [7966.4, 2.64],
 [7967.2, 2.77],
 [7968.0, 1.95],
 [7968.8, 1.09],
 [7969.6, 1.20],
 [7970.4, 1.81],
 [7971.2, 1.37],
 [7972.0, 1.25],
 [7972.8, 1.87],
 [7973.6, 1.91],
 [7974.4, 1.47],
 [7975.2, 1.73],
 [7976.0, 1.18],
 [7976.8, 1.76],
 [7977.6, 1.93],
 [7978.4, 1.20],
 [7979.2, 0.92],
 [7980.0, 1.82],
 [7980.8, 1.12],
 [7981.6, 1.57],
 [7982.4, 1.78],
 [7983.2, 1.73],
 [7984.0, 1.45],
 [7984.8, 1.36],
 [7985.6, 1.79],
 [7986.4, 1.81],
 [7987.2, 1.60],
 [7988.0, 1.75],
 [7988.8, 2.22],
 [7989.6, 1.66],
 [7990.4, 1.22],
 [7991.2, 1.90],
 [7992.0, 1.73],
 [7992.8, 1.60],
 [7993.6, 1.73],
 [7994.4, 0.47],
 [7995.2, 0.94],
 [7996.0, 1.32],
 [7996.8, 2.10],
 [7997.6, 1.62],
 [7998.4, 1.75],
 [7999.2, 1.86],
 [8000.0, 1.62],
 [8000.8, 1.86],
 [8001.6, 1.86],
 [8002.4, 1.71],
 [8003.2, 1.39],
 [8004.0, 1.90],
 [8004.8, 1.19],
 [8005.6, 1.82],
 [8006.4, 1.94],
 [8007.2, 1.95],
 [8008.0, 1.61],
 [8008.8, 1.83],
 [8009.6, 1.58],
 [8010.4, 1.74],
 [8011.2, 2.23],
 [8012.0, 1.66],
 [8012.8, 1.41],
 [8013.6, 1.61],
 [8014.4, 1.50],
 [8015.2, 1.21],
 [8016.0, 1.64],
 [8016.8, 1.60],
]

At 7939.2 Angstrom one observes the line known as [S II]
